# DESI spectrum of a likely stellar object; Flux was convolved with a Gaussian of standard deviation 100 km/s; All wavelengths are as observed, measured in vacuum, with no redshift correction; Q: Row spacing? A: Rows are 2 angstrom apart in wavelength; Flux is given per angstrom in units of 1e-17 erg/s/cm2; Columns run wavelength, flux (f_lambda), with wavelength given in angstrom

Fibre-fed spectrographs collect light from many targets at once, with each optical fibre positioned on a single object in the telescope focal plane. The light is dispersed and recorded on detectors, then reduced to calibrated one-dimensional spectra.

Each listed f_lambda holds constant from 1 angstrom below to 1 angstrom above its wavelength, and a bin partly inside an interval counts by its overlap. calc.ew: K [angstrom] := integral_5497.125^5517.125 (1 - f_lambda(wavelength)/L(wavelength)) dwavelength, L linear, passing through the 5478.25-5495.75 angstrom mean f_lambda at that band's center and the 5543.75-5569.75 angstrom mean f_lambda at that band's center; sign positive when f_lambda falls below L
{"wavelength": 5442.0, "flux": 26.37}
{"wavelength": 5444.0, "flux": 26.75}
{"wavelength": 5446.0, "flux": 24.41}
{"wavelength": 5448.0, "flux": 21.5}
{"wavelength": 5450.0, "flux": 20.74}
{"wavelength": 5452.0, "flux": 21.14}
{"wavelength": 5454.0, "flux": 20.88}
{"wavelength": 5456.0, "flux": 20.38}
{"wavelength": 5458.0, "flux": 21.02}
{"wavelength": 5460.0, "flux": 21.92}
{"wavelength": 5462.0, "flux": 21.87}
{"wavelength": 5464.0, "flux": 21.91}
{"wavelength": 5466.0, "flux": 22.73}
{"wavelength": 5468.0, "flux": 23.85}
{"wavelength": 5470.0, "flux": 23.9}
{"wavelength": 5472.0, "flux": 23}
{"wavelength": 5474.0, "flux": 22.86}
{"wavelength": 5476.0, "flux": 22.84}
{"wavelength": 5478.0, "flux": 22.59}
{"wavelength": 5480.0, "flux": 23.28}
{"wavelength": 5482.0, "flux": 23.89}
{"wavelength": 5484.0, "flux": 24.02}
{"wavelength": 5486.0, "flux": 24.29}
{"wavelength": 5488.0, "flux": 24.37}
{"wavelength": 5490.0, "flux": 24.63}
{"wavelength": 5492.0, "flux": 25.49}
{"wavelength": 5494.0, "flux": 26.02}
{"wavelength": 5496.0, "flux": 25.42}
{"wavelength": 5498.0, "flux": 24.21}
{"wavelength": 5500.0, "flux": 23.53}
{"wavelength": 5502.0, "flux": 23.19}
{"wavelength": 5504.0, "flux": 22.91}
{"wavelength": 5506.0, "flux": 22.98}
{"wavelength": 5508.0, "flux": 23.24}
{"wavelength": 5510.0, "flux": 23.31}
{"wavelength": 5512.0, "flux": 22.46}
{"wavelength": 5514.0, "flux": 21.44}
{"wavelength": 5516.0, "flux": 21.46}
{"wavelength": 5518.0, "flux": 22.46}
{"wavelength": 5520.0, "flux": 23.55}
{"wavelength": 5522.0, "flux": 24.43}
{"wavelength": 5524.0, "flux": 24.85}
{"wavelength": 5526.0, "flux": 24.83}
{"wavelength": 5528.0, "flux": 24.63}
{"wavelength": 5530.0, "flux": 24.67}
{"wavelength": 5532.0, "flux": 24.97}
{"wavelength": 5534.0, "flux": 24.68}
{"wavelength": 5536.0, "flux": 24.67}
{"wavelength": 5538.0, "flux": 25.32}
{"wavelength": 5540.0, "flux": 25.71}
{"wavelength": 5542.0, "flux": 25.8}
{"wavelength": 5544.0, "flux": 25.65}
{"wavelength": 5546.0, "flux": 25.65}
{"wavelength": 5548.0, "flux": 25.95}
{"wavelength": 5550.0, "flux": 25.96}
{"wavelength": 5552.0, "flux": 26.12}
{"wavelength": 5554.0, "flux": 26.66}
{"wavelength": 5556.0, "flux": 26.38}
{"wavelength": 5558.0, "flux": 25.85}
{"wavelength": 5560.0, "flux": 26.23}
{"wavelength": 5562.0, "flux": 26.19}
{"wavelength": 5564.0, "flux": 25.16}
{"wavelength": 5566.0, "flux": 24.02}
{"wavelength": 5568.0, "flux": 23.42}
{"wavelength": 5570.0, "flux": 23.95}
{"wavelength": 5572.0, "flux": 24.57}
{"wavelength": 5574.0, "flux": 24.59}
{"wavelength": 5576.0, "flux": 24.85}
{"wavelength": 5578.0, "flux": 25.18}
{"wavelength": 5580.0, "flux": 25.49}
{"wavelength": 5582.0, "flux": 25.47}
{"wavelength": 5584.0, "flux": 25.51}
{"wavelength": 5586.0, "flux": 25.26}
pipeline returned 1.5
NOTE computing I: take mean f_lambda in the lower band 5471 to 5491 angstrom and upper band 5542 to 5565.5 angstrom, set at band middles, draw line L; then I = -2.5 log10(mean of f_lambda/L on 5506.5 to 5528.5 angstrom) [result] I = 0.07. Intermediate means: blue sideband 23.6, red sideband 25.9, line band 23.3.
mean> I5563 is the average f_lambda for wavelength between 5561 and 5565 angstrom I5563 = 25.7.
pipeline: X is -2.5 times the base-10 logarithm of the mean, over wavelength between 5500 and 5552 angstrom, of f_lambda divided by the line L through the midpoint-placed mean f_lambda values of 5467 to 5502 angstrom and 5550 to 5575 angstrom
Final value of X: 0.02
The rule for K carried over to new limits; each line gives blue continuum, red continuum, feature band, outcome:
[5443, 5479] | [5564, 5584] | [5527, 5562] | -2.2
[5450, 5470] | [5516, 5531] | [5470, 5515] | -1.4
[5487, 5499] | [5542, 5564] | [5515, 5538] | 1.3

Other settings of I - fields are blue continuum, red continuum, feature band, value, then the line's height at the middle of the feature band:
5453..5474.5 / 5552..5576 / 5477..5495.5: -0.07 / 22.9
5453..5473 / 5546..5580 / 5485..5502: -0.07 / 23.1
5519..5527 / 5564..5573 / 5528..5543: -0.03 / 24.3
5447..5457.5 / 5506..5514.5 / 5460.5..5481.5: -0.07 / 21.5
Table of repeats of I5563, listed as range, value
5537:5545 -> 25.6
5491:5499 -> 25.3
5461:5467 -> 22.2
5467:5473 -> 23.6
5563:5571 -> 24.1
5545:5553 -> 25.9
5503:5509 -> 23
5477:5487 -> 23.6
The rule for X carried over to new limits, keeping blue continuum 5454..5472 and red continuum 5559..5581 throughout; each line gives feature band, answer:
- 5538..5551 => -0.066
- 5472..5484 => -0.029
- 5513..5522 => 0.051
